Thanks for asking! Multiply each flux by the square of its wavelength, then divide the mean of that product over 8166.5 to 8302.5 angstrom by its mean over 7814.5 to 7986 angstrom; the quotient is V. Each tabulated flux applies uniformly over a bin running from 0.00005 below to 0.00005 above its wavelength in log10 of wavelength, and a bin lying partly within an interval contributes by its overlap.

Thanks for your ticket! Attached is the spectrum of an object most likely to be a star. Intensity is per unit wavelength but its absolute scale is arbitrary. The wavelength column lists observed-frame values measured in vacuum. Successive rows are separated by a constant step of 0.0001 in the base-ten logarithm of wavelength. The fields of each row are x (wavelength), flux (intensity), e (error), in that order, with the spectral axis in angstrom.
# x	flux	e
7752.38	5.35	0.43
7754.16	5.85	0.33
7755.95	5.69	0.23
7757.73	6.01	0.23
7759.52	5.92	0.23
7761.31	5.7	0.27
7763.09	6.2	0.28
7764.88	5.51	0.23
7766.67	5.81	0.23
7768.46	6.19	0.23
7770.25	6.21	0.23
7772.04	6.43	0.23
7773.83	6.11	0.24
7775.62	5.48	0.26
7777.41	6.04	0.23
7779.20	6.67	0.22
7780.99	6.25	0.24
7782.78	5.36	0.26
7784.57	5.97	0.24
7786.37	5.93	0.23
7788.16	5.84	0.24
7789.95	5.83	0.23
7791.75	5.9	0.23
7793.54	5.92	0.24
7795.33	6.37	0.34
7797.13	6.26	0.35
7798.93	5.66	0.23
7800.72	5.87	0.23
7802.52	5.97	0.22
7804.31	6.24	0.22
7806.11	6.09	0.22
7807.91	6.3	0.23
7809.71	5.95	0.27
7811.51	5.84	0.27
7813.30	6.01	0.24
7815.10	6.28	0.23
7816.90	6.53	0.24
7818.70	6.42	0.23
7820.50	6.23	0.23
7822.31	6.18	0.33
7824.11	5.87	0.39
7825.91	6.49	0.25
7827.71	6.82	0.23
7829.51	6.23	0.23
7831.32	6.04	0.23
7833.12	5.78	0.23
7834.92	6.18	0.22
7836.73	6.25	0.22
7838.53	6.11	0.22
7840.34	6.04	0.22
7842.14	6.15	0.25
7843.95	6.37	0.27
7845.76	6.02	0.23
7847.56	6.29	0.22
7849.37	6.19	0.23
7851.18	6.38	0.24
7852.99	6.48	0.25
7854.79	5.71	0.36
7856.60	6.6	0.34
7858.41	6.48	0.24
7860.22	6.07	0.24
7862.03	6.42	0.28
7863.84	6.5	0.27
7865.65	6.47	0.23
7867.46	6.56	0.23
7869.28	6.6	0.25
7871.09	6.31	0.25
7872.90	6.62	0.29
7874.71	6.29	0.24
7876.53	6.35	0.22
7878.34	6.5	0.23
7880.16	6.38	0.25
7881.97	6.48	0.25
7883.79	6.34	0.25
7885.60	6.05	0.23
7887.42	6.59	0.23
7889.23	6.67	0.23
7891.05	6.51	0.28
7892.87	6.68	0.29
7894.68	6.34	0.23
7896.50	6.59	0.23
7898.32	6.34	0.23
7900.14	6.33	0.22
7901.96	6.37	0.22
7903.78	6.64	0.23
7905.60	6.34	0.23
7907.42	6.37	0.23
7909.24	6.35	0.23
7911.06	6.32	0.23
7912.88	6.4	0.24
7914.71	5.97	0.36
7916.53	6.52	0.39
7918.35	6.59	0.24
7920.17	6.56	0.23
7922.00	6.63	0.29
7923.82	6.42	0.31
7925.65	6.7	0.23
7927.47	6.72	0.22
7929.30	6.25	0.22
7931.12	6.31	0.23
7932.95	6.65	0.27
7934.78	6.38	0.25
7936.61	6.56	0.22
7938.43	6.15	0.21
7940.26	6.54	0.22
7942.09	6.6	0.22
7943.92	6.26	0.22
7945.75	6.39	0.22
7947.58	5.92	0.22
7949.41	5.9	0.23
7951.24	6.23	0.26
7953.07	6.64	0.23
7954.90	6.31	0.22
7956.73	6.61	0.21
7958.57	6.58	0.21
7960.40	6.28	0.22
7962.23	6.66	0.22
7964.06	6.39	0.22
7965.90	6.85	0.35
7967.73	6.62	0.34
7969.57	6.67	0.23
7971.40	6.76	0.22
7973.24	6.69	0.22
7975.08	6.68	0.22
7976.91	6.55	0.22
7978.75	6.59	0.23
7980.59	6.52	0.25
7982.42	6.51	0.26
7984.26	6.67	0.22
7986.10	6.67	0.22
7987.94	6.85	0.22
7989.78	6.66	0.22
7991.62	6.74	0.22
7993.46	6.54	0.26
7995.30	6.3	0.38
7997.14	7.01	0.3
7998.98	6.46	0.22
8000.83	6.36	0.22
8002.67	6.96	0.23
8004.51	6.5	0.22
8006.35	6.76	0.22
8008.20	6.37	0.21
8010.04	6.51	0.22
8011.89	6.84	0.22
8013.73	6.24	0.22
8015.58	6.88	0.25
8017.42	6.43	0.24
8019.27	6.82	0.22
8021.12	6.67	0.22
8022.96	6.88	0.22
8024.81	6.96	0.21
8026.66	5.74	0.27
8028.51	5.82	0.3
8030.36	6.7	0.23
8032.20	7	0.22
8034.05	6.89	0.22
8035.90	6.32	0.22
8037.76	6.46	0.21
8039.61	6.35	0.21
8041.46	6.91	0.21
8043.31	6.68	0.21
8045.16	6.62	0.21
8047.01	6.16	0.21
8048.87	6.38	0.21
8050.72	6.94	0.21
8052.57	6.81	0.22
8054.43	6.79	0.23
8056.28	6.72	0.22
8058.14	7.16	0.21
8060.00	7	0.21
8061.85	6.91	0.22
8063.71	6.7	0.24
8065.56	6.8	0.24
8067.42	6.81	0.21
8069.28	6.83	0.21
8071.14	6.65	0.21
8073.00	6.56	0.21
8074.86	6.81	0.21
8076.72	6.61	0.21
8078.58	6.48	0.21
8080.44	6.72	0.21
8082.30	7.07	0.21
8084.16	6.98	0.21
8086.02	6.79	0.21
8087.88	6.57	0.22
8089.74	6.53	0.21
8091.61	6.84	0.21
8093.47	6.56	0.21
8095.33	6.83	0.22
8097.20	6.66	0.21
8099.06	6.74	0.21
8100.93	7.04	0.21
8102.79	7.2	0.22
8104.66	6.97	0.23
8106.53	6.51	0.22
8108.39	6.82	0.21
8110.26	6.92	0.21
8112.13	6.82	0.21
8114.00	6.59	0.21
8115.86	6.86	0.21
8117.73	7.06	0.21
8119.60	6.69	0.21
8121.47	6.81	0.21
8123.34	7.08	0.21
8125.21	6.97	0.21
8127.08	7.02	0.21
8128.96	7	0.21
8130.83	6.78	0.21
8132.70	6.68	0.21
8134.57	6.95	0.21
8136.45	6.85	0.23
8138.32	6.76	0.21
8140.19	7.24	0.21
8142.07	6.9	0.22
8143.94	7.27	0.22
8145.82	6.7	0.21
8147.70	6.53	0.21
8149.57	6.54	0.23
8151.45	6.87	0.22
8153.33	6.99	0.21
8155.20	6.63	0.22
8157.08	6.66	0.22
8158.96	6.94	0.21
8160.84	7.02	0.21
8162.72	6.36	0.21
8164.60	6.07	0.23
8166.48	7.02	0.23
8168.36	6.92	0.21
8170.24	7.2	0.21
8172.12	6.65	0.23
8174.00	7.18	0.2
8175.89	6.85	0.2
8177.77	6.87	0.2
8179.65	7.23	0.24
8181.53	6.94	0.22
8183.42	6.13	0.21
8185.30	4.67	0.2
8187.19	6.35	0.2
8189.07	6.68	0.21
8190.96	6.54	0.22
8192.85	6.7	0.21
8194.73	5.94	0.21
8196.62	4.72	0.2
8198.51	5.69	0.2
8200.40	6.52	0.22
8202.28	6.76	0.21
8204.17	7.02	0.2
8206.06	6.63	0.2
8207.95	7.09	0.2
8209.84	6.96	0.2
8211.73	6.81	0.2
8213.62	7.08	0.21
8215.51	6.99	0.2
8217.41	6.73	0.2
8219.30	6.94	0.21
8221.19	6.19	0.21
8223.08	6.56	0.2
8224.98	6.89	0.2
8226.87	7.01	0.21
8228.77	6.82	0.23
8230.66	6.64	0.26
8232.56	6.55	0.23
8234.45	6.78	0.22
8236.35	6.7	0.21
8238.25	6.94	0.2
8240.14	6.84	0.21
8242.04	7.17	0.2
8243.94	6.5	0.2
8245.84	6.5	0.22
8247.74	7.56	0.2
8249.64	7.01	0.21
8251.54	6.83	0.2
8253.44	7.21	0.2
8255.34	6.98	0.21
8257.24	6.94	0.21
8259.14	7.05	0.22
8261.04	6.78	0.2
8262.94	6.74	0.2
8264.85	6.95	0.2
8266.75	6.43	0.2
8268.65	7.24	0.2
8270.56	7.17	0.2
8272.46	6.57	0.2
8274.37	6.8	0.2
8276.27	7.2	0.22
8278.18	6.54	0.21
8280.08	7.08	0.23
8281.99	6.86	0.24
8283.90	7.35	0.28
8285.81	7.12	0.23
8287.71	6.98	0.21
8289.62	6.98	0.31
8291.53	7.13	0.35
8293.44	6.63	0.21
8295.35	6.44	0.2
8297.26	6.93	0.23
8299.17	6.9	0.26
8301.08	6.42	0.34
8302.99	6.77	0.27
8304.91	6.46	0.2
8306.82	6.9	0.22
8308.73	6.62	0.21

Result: 1.15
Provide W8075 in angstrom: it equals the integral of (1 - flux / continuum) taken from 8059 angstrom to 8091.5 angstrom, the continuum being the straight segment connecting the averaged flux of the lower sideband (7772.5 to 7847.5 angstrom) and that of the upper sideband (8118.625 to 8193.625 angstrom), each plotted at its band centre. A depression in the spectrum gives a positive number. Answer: -0.8 angstrom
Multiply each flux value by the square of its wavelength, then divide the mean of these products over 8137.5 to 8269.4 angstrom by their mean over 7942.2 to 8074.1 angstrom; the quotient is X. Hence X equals 1.07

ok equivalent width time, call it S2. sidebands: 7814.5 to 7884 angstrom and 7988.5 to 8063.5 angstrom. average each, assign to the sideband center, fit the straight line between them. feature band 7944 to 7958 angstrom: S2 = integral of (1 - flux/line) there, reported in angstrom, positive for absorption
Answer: 0.44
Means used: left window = 6.31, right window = 6.63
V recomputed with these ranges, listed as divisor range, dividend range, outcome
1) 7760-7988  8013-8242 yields 1.13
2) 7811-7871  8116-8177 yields 1.18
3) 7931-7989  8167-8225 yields 1.07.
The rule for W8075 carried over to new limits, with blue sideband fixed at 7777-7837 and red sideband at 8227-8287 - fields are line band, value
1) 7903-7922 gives -0.4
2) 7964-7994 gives -1.1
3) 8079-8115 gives -1.0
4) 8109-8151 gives -1.2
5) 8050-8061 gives -0.6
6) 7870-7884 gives -0.4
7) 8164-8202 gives 1.8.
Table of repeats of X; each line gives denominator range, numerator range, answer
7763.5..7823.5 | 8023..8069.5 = 1.17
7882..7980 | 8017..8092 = 1.07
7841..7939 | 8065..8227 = 1.12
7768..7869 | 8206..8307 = 1.24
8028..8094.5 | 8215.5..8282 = 1.07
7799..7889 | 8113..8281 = 1.18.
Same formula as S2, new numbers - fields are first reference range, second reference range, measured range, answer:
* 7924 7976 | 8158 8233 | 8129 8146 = -0.85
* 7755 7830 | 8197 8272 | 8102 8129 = -1.12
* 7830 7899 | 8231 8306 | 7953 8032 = -1.05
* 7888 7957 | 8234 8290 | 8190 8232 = 1.54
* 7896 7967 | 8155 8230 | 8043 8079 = -1.11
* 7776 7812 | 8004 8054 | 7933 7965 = 0.01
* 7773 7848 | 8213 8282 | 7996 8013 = -0.52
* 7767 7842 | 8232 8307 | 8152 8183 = -0.60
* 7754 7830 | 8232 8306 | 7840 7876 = -0.94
